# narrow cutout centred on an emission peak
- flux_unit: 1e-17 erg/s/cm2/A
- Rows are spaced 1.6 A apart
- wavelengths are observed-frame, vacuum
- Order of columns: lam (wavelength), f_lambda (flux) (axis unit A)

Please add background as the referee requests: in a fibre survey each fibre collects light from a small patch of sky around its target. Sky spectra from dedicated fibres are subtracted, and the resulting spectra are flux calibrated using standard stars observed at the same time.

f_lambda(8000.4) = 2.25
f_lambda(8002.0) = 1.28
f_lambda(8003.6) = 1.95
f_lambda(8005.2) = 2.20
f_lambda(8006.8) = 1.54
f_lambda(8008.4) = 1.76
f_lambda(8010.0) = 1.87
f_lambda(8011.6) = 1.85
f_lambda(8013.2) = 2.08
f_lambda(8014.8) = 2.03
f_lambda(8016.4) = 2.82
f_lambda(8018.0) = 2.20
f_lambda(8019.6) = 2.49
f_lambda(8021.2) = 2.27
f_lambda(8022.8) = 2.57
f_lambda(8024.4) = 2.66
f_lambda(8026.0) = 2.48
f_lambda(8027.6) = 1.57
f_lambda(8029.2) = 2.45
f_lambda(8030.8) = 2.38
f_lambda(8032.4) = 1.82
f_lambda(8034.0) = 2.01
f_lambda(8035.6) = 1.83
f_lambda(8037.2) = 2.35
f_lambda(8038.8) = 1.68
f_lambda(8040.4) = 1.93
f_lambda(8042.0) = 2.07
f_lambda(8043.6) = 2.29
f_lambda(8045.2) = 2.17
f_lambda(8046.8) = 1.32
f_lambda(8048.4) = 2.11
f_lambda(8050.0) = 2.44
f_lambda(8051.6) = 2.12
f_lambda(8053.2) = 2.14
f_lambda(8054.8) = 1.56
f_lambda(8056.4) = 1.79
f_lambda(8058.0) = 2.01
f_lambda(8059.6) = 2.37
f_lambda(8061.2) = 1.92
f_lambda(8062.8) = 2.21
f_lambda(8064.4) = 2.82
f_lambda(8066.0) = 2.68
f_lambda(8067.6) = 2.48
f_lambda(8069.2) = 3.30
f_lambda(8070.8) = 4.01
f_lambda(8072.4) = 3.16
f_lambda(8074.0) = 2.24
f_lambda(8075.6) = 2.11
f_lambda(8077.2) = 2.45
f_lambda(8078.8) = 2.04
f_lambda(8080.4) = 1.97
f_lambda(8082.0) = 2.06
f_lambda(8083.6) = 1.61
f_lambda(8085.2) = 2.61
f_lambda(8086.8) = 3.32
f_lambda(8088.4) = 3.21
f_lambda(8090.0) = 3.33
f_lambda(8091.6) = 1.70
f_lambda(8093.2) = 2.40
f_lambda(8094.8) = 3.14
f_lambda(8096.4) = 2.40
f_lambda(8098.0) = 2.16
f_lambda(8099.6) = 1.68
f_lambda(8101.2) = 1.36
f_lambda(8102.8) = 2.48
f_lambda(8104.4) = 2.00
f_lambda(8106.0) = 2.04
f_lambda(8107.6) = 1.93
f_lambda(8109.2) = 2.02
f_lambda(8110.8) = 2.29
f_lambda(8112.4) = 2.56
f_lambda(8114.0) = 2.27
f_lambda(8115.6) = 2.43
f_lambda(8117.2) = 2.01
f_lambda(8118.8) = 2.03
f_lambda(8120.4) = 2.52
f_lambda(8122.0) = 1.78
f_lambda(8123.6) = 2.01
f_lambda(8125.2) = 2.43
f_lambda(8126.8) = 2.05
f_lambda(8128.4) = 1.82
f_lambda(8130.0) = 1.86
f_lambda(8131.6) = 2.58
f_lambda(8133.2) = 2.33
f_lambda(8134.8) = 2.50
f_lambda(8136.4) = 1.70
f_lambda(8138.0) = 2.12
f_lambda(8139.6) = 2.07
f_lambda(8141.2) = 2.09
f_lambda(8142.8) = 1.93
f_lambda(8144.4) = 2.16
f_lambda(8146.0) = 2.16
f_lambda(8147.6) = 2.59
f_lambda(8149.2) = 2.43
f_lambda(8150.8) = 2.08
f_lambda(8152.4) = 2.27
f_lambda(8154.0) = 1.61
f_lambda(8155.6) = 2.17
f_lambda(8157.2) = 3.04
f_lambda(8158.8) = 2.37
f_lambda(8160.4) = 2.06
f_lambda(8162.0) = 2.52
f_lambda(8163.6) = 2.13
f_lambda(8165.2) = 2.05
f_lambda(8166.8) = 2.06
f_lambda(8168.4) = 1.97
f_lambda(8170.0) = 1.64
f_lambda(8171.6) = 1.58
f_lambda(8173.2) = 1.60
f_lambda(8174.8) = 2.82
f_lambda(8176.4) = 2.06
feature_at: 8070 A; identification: [S II] 6716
